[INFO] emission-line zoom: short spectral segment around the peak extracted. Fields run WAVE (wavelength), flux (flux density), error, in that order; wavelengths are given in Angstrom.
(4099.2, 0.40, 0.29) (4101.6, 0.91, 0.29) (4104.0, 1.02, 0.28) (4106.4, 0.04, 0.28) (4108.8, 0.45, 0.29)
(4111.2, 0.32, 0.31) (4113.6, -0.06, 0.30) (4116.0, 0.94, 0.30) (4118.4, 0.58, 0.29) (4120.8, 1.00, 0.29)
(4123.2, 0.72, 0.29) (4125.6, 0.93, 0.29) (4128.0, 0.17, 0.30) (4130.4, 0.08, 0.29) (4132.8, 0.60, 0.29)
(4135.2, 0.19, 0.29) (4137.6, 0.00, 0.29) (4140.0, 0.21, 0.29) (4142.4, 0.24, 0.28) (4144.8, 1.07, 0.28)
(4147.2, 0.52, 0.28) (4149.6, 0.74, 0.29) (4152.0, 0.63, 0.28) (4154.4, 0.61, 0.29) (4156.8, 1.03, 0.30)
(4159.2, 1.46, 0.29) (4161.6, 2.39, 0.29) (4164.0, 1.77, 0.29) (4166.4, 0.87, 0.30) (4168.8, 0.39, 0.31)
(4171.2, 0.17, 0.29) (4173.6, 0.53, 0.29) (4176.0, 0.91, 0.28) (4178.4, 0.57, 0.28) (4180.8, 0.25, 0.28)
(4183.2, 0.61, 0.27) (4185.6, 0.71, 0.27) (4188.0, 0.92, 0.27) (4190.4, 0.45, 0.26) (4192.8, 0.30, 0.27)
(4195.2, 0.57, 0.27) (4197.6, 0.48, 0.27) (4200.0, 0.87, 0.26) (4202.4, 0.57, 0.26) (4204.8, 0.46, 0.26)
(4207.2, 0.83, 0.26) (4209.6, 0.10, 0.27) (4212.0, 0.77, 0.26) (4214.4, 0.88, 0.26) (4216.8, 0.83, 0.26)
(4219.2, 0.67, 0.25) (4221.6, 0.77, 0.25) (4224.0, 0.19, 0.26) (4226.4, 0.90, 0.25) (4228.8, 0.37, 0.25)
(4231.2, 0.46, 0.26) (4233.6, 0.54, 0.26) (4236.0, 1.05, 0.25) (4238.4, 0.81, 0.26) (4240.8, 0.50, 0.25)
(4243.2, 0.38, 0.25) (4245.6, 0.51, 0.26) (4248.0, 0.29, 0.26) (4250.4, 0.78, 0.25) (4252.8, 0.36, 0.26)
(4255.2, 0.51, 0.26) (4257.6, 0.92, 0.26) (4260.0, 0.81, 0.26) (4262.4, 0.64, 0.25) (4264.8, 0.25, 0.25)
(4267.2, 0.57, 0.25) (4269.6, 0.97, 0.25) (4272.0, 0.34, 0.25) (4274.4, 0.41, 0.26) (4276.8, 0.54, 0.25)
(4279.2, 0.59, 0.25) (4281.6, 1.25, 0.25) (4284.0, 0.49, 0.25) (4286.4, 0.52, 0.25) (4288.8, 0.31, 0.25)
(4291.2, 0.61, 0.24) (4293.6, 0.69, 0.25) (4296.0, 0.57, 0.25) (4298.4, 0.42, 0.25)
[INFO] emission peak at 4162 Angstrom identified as [O II]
